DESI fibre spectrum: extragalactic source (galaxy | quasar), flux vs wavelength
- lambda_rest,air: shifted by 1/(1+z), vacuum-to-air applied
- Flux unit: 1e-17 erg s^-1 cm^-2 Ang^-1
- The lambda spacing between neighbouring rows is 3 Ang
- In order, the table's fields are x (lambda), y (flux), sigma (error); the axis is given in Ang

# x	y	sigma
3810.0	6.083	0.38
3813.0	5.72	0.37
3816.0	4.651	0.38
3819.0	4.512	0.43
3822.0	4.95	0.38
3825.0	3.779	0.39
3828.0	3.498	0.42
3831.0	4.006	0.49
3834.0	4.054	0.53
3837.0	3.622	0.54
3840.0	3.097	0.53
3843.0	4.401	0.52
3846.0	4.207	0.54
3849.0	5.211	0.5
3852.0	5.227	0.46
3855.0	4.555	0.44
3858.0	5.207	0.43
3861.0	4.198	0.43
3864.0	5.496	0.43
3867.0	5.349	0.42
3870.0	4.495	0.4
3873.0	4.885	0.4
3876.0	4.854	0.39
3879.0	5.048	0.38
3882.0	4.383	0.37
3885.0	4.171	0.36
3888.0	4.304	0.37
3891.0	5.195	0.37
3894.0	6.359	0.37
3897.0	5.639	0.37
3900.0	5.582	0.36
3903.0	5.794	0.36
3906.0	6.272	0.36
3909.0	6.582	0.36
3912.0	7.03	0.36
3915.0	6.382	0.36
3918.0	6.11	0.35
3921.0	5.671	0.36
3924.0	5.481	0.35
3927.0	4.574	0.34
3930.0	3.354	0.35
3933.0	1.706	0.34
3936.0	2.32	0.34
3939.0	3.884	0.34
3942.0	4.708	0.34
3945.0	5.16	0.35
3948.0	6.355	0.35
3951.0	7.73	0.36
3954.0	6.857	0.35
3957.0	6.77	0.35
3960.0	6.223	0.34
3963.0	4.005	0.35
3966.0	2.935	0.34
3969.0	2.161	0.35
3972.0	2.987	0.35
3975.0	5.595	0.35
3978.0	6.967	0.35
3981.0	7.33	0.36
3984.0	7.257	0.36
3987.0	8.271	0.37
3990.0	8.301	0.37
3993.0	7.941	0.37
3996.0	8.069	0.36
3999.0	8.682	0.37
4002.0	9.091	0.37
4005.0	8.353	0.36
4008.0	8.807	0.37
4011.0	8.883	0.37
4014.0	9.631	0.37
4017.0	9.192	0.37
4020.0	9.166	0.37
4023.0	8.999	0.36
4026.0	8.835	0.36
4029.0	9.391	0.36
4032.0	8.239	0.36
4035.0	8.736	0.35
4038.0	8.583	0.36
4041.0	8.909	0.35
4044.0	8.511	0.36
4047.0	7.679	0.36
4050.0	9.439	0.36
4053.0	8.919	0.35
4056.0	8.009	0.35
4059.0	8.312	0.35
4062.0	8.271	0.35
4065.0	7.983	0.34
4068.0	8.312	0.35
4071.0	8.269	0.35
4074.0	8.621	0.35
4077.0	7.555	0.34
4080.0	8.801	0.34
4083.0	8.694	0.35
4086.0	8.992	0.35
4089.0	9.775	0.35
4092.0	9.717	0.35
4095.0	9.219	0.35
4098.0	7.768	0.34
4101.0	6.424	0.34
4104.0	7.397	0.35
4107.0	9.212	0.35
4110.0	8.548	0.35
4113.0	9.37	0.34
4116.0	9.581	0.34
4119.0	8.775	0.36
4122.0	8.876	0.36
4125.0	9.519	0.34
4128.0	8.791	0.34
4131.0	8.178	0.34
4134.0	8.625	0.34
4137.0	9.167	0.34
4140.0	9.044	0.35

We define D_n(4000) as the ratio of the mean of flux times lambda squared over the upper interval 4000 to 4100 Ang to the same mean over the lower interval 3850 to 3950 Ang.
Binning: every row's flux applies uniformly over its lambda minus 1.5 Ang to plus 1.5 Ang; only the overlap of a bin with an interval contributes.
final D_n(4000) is 1.86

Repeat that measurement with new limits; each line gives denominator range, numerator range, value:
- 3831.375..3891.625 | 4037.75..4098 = 2.09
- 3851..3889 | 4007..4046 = 2.01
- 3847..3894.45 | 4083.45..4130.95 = 2.02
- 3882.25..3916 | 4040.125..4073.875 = 1.60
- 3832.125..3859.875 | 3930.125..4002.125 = 1.40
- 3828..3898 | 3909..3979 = 1.12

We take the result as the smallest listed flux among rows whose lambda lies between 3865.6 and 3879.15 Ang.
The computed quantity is 4.495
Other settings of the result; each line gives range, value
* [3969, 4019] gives 2.161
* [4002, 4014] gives 8.353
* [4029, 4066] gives 7.679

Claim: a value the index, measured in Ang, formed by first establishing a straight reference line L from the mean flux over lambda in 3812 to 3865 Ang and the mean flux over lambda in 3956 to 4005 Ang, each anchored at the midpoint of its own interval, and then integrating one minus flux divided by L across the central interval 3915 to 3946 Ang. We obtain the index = 7.3 Ang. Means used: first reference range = 4.44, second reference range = 6.47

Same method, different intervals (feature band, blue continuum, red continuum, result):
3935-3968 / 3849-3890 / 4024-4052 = 7.5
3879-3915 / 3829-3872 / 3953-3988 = -4.9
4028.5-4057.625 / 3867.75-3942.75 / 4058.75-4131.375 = -3.8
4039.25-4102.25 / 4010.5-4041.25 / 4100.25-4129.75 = 2.4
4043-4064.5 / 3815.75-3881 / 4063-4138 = -1.5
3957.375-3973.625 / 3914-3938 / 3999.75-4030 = 6.3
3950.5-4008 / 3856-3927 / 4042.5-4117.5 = 2.1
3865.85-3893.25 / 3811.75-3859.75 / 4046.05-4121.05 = 1.9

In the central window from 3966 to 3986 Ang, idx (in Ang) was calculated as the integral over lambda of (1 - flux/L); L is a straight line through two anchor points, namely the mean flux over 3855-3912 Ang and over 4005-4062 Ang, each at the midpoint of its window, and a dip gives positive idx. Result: 5.9 Ang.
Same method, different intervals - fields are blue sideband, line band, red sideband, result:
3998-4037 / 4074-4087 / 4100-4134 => 0.35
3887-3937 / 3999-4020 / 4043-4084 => -4.99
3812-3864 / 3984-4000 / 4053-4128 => -2.70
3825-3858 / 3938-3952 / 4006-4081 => 2.05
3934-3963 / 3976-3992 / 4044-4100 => -3.17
